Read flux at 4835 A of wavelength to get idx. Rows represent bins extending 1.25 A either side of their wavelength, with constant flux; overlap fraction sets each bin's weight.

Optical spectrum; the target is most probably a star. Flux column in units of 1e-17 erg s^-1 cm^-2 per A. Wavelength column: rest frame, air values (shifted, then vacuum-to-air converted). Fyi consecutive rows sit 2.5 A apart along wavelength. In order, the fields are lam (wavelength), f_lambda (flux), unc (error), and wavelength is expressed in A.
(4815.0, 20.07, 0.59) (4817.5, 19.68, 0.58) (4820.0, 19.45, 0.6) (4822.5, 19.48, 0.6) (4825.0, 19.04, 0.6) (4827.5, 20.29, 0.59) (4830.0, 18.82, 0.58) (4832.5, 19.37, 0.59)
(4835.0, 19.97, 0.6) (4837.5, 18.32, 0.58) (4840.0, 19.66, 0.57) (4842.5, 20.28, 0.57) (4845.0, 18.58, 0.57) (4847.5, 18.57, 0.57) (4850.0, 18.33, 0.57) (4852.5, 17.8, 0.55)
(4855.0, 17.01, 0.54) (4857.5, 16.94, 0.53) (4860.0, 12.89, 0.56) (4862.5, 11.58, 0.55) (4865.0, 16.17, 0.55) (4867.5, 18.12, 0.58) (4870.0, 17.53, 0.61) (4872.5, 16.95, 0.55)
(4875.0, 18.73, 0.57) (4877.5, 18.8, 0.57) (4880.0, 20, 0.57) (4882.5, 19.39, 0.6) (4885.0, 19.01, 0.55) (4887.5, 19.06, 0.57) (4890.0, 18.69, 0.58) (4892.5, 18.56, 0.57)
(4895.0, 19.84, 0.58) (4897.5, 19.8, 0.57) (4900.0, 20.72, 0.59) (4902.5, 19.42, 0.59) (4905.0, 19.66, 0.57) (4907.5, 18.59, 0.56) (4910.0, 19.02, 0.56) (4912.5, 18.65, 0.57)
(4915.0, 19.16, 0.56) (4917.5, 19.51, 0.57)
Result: 19.97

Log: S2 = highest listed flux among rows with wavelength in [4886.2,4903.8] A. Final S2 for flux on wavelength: 20.72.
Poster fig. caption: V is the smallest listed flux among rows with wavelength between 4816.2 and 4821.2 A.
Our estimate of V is 19.45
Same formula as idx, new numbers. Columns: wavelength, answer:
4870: 17.53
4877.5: 18.8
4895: 19.84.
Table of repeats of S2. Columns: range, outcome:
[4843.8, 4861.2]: 18.58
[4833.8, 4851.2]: 20.28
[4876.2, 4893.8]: 20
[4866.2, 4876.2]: 18.73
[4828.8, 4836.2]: 19.97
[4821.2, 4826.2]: 19.48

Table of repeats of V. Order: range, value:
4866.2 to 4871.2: 17.53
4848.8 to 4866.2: 11.58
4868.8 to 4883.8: 16.95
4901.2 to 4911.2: 18.59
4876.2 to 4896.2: 18.56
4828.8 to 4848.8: 18.32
